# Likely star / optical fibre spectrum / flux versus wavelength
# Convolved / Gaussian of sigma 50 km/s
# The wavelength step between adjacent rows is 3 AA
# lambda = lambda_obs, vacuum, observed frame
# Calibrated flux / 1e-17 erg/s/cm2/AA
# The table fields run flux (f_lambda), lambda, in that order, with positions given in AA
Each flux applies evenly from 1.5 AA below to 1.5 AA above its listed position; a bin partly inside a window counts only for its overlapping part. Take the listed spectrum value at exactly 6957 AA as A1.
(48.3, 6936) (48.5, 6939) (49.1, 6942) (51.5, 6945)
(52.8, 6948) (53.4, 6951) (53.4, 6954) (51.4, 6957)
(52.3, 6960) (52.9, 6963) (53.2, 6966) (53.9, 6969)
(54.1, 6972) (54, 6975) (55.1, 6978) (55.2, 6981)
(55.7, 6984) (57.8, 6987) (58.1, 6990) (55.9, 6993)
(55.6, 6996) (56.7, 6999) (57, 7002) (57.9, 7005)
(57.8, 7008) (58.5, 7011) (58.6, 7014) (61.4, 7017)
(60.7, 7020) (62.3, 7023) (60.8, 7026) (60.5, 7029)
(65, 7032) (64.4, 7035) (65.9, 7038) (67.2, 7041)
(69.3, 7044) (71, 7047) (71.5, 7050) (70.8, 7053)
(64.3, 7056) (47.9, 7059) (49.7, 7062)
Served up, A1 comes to 51.4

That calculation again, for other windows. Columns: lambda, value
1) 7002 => 57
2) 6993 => 55.9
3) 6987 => 57.8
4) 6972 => 54.1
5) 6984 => 55.7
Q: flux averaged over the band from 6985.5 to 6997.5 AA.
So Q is 56.9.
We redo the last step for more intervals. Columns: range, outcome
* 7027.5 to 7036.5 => 63.3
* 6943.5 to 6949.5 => 52.1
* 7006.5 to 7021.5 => 59.4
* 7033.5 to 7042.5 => 65.8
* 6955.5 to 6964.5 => 52.2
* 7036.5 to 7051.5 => 69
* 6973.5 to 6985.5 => 55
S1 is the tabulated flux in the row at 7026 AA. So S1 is 60.8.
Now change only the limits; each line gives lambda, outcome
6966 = 53.2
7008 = 57.8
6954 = 53.4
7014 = 58.6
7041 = 67.2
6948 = 52.8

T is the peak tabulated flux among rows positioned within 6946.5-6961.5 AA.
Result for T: 53.4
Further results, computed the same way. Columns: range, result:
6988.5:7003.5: 58.1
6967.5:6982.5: 55.2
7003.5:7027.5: 62.3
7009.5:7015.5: 58.6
